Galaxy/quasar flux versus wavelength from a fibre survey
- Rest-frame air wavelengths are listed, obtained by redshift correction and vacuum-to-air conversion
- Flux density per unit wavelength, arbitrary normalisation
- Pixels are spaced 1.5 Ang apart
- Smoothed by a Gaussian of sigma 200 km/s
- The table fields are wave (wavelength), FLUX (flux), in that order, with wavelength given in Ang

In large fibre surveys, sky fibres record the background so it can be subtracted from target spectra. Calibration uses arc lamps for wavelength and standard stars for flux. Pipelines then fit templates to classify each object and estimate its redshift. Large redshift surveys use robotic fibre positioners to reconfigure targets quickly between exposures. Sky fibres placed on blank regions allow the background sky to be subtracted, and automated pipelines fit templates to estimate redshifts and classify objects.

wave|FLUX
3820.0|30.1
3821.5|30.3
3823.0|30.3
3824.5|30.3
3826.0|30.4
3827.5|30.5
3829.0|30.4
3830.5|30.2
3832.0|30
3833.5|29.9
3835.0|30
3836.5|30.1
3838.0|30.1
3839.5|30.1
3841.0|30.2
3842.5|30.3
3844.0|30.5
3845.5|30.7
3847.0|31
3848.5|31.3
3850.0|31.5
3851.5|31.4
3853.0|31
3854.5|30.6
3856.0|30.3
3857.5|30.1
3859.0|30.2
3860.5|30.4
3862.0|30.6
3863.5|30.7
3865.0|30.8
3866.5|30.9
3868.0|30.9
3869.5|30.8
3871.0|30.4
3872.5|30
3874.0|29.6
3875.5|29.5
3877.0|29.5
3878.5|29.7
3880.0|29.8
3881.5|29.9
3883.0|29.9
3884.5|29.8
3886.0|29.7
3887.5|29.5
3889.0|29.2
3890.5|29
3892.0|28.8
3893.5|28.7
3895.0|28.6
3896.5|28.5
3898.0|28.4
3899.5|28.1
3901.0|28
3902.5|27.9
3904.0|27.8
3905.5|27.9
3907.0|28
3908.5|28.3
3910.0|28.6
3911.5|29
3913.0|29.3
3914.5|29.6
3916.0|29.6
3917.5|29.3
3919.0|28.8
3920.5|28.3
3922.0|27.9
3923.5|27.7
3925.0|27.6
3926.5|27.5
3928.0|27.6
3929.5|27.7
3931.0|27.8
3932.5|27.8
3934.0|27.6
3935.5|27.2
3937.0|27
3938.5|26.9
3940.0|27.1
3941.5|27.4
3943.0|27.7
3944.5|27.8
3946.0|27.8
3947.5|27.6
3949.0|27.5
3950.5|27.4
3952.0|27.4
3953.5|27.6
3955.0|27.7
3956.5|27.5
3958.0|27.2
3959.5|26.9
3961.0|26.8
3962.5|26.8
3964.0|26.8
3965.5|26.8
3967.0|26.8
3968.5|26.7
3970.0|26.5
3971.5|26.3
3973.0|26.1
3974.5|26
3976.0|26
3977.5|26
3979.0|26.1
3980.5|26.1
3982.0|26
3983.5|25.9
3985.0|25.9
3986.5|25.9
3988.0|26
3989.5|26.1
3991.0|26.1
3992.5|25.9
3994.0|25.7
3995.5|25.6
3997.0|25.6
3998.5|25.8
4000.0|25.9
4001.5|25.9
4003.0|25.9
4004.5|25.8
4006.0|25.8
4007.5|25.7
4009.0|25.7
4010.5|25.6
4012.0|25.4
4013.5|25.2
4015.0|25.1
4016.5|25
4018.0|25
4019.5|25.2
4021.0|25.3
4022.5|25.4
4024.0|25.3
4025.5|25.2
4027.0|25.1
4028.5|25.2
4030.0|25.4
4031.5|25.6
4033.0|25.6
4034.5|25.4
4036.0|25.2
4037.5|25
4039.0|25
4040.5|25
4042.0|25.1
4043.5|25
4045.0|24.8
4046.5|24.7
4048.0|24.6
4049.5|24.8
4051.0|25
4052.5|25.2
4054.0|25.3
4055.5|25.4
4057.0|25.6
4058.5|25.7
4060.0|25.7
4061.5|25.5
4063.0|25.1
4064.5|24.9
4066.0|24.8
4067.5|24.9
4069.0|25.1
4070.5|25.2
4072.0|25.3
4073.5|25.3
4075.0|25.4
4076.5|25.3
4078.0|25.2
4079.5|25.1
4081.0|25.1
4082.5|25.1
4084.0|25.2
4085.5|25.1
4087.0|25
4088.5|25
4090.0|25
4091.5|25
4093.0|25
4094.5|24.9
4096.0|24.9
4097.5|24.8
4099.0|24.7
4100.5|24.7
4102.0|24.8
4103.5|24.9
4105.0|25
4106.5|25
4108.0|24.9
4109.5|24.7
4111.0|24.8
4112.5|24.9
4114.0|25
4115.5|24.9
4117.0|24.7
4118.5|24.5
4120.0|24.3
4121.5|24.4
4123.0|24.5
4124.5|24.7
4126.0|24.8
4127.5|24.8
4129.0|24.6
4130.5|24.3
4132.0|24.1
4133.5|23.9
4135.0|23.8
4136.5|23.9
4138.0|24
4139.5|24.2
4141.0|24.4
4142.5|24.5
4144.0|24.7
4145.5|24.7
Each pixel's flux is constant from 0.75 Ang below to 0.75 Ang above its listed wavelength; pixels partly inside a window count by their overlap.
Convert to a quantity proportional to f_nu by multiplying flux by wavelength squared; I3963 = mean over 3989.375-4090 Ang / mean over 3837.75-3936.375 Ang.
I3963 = 0.9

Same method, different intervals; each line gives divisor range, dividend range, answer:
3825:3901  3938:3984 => 0.94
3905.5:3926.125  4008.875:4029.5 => 0.93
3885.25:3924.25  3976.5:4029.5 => 0.94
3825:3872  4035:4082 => 0.92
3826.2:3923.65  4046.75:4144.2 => 0.94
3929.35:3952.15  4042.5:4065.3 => 0.97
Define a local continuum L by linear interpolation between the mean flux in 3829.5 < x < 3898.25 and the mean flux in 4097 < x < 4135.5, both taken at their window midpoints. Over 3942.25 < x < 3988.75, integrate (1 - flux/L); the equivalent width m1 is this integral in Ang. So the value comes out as 1.9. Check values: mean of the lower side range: 30.1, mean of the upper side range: 24.6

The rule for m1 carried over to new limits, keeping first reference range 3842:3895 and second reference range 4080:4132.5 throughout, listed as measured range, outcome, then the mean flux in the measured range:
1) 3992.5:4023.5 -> 1.7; 25.5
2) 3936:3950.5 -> 0.5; 27.4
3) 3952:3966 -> 0.5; 27.1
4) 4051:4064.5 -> 0.3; 25.4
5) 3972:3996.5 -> 1.4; 26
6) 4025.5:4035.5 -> 0.4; 25.4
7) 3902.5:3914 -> 0.3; 28.4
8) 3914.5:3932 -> 0.4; 28.2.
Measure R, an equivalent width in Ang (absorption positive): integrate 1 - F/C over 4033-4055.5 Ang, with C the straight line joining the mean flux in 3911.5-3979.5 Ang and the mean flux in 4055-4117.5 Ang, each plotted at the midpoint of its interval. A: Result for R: 0.6 Ang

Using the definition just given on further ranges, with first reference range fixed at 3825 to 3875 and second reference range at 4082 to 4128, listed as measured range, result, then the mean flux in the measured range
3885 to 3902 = 0.43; 28.8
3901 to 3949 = 1.37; 28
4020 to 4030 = 0.51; 25.3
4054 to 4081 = 0.43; 25.3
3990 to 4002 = 0.63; 25.8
